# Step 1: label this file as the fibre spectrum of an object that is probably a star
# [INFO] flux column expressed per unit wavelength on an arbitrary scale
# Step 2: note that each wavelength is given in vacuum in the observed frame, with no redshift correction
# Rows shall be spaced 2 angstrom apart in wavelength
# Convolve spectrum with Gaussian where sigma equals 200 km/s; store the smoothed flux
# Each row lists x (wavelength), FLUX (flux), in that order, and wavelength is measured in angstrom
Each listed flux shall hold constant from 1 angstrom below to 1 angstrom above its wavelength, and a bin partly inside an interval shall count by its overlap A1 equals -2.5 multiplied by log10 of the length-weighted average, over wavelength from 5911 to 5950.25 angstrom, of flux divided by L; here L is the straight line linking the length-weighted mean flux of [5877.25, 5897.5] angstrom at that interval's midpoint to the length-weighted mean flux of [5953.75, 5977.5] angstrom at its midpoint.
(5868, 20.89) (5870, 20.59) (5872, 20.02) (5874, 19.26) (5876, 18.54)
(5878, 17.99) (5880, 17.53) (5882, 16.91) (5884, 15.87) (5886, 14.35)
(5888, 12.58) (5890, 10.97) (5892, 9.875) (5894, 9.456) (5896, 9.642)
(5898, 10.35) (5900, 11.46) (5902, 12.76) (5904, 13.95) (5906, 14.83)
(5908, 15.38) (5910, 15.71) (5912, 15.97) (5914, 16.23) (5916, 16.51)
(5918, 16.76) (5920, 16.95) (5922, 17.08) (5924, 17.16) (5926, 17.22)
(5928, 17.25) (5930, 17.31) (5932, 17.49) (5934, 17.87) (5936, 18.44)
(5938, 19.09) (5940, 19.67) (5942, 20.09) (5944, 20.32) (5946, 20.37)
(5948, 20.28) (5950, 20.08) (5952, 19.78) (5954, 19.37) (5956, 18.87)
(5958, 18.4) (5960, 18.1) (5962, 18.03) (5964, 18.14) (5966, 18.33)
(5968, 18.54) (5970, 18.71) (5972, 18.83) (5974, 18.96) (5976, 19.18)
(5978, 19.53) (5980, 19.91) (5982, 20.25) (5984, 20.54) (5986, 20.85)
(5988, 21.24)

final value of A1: -0.11 mag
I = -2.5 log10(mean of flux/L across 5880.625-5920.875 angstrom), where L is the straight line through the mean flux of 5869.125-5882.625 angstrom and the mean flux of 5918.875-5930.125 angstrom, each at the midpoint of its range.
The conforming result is 0.28 mag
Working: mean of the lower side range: 18.7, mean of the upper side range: 17.1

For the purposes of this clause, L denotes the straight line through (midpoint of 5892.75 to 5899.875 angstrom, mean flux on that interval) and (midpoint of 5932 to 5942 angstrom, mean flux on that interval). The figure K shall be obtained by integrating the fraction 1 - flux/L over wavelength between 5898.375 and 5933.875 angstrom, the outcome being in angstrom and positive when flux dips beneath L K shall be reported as -4.1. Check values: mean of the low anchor 10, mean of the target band 15.8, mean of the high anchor 18.8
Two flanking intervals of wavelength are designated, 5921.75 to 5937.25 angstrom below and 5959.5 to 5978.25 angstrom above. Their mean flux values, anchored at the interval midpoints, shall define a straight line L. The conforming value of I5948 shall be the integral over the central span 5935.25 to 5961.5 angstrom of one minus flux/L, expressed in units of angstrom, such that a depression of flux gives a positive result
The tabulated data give -2.0 angstrom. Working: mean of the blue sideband 17.5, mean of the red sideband 18.6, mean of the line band 19.4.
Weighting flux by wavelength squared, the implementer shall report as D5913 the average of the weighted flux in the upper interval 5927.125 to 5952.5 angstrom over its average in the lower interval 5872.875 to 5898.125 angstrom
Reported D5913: 1.4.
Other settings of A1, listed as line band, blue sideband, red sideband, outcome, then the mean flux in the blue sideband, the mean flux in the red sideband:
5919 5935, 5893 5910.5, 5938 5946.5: -0.009 mag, 12.5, 20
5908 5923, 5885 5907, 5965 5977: -0.200 mag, 11.8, 18.8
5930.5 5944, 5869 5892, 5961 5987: -0.040 mag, 16.5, 19.2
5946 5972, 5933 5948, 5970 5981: 0.023 mag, 19.5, 19.2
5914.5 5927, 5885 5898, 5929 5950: -0.062 mag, 11.1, 19.1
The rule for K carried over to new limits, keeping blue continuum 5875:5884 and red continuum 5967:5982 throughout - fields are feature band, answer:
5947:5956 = -0.47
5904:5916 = 1.66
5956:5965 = 0.32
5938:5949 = -0.83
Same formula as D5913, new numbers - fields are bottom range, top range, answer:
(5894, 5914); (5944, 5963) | 1.48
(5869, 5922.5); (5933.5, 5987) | 1.31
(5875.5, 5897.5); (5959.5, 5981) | 1.40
